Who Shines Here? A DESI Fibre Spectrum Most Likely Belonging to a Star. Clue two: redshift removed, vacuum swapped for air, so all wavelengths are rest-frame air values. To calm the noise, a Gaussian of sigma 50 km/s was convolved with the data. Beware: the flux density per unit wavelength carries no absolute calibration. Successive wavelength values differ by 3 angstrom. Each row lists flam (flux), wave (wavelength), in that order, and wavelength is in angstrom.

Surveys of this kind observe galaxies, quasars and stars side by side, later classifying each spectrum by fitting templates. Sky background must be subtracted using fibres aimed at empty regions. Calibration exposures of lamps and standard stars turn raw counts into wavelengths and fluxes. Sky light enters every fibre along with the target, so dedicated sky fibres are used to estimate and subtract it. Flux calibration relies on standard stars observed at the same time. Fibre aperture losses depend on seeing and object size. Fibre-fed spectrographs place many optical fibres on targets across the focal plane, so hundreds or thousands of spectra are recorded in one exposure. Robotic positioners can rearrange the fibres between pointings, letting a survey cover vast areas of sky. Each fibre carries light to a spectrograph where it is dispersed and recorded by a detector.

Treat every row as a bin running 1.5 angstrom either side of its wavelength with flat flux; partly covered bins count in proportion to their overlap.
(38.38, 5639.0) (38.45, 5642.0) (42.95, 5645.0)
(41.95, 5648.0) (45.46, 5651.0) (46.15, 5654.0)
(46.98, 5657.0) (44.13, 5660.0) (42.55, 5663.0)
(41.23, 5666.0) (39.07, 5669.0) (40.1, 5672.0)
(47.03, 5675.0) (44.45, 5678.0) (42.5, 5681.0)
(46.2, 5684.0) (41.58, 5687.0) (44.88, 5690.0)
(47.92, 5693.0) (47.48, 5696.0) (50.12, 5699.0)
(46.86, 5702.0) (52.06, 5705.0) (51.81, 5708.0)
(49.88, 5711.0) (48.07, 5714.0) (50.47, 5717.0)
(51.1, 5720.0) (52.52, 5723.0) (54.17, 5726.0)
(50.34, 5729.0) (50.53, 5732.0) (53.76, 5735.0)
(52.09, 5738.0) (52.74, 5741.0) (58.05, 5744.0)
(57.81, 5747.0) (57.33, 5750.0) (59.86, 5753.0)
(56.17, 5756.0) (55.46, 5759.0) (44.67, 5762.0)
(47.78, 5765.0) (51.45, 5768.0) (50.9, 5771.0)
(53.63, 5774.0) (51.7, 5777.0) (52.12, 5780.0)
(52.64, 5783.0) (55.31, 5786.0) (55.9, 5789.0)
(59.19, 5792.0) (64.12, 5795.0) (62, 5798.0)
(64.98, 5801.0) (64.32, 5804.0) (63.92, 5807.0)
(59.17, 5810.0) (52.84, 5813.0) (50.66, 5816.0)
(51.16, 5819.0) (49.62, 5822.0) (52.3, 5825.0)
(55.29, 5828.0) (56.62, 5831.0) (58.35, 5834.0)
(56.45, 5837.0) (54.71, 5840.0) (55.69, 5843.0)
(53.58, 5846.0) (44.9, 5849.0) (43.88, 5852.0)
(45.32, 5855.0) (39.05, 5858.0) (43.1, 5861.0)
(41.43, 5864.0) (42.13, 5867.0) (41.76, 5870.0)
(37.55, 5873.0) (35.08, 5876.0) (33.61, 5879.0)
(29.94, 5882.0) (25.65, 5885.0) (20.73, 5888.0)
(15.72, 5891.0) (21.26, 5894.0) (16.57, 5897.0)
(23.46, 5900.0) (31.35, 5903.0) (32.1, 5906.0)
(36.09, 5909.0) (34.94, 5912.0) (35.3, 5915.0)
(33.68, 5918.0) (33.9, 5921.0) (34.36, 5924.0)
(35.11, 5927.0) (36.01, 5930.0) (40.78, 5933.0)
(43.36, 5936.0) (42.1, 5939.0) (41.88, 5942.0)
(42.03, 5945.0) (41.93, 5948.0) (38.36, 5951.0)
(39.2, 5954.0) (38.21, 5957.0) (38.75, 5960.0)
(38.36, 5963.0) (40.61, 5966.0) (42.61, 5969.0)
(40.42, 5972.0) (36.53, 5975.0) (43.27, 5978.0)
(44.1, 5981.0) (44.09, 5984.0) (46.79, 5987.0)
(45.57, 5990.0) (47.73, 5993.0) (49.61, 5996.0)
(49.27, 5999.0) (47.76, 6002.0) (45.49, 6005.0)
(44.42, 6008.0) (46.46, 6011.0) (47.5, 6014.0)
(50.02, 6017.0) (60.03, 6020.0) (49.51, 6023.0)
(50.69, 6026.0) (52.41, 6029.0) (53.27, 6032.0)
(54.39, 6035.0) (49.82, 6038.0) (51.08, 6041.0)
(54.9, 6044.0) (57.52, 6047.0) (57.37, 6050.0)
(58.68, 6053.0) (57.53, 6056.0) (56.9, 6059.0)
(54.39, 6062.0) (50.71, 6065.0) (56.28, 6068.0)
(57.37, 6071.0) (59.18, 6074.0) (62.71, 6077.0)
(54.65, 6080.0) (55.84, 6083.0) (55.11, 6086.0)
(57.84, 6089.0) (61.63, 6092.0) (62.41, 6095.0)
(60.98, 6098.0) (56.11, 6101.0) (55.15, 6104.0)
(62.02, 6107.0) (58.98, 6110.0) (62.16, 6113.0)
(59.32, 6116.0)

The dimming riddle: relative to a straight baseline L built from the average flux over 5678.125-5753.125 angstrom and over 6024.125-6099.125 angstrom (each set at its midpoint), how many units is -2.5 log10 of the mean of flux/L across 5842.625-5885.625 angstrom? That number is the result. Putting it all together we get 0.28 mag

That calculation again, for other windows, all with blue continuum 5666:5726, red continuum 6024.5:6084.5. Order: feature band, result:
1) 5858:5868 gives 0.215 mag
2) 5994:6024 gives 0.111 mag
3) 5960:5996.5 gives 0.240 mag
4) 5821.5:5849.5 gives -0.082 mag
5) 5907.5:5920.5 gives 0.434 mag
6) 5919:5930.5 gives 0.446 mag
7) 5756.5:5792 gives -0.075 mag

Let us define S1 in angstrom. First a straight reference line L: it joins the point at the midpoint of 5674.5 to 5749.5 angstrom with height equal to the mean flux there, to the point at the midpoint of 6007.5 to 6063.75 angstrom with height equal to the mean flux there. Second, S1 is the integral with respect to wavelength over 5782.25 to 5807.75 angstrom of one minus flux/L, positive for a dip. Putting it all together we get -4.8 angstrom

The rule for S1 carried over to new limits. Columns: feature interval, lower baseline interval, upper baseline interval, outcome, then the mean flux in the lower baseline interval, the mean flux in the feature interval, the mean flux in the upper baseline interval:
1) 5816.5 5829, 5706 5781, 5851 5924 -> -3.0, 52.6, 51.8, 33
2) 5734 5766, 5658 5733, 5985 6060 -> -4.4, 47.1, 54.3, 51.3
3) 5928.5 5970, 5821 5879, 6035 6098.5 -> 9.1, 47.3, 40.3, 56.7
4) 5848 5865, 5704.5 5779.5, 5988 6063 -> 3.0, 52.6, 42.9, 51.6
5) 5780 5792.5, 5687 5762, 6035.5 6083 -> -0.6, 51.8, 55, 55.9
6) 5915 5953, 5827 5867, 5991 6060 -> 9.1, 49.5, 38.5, 51.8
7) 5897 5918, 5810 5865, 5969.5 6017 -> 7.4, 50.6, 31.2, 45.4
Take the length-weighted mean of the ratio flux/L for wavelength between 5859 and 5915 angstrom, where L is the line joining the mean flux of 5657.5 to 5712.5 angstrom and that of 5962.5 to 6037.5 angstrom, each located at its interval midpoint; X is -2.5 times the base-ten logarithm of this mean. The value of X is 0.42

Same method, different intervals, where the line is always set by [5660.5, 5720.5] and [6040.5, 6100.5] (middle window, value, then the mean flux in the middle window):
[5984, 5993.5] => 0.187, 46.2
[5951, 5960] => 0.361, 38.7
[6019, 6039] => 0.065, 52.8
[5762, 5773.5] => -0.028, 49.7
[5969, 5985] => 0.291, 41.7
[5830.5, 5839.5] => -0.133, 56.9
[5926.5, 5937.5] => 0.333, 39.2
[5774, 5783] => -0.077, 52.3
